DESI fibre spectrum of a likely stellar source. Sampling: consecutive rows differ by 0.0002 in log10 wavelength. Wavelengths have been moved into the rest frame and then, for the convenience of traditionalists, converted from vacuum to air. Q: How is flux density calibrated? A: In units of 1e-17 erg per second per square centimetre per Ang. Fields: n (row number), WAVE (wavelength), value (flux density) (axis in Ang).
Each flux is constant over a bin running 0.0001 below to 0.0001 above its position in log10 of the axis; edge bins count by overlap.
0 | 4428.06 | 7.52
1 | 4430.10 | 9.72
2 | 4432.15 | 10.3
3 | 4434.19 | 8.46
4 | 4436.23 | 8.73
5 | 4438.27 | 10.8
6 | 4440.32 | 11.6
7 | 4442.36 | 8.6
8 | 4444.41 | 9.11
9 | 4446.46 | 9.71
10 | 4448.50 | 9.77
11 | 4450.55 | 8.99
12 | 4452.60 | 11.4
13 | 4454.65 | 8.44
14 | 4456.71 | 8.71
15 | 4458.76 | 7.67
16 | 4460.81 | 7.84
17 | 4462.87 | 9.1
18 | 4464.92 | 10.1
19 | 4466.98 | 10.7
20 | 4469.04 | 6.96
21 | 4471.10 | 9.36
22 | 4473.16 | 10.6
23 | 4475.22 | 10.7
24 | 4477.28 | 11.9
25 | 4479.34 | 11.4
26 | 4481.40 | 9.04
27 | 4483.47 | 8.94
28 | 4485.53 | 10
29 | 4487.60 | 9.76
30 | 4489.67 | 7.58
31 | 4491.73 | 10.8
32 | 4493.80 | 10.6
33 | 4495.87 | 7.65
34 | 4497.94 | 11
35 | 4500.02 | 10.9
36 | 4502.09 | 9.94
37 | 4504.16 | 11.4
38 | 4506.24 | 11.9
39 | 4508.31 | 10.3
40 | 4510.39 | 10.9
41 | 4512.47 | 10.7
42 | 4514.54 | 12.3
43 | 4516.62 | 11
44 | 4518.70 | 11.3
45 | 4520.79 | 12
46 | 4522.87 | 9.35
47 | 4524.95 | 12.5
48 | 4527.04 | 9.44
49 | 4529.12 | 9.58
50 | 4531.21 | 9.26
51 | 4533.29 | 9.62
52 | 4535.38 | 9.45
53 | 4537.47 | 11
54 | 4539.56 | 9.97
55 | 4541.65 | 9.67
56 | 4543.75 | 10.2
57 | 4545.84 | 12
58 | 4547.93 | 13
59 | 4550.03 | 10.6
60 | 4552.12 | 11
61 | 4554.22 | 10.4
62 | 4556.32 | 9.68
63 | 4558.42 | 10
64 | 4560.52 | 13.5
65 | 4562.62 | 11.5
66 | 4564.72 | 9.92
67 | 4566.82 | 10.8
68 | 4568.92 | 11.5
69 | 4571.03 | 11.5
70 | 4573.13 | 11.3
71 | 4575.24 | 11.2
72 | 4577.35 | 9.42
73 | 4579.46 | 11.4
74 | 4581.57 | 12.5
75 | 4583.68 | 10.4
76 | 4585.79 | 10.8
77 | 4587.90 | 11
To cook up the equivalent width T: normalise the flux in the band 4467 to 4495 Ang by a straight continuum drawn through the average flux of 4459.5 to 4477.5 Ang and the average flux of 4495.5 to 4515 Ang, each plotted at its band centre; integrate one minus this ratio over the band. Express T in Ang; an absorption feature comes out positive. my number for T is 0.4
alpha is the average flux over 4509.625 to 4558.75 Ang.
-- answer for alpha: 10.6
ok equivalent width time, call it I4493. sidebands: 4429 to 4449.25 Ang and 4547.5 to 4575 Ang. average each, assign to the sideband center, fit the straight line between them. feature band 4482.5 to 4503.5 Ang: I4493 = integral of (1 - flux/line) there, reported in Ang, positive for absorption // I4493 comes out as 1.1 Ang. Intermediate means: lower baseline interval 9.67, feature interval 9.75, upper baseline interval 11.1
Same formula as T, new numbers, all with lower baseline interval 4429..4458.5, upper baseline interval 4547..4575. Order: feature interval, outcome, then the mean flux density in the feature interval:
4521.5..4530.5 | 0.34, 10.2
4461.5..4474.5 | 0.54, 9.45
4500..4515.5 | -0.96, 11.1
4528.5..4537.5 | 0.91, 9.66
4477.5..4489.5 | 0.32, 9.8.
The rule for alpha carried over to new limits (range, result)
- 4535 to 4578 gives 10.9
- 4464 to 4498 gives 9.79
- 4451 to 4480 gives 9.6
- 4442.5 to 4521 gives 9.98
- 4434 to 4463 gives 9.29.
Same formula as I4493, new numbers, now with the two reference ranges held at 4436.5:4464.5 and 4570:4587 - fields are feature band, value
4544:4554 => -0.71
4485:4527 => -1.94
